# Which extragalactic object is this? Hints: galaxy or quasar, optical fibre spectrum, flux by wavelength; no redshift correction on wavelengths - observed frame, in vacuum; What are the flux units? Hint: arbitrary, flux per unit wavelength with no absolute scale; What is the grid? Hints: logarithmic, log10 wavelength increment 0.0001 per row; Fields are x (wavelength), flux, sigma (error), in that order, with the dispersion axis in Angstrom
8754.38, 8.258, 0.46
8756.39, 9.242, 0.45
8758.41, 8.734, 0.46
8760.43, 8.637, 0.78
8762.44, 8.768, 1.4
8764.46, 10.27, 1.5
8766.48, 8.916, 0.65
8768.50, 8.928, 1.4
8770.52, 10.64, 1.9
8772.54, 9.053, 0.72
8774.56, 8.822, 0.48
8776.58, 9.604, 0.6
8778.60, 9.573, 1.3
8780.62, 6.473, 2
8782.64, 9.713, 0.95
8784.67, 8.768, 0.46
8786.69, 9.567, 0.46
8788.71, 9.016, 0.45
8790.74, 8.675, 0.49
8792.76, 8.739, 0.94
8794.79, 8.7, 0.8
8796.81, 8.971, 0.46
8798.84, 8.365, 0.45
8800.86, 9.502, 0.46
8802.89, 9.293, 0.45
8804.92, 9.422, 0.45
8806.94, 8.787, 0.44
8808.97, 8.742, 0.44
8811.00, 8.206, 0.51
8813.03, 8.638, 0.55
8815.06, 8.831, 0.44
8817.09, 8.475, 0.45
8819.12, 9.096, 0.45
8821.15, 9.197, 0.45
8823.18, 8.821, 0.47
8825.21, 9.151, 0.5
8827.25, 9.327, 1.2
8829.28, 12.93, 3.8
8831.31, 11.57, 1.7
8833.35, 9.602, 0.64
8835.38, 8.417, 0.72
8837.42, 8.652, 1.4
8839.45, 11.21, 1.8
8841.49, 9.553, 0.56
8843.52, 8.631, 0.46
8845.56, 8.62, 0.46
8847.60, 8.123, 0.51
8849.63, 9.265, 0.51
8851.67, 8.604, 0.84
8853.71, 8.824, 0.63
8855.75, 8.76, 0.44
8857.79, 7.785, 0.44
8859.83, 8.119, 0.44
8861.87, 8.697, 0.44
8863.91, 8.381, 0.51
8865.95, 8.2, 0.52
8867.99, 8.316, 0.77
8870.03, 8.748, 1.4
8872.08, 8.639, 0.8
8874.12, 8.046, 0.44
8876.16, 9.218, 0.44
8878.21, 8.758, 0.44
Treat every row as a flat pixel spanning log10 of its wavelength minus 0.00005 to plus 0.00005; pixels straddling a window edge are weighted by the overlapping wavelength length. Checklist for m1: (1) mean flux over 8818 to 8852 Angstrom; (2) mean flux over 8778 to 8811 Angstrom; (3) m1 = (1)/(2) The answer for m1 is 1.07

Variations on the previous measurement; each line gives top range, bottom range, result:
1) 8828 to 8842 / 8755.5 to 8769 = 1.13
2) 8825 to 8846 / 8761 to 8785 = 1.08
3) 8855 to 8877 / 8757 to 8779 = 0.91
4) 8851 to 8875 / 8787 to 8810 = 0.94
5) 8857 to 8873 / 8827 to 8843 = 0.82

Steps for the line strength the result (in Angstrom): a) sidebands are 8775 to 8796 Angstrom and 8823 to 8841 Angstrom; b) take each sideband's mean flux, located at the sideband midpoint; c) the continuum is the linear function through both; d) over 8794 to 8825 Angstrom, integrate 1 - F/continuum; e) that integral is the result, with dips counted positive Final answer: 1.9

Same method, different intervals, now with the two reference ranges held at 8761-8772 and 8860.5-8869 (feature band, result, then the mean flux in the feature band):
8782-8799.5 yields 0.5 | 8.94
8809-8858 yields -2.6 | 9.19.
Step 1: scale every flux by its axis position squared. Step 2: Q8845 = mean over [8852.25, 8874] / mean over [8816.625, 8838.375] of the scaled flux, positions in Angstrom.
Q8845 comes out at 0.89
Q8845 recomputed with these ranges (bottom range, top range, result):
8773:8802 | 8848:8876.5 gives 0.97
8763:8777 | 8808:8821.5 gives 0.93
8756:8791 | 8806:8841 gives 1.05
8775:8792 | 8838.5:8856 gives 1.03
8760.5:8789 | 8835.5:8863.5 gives 0.98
